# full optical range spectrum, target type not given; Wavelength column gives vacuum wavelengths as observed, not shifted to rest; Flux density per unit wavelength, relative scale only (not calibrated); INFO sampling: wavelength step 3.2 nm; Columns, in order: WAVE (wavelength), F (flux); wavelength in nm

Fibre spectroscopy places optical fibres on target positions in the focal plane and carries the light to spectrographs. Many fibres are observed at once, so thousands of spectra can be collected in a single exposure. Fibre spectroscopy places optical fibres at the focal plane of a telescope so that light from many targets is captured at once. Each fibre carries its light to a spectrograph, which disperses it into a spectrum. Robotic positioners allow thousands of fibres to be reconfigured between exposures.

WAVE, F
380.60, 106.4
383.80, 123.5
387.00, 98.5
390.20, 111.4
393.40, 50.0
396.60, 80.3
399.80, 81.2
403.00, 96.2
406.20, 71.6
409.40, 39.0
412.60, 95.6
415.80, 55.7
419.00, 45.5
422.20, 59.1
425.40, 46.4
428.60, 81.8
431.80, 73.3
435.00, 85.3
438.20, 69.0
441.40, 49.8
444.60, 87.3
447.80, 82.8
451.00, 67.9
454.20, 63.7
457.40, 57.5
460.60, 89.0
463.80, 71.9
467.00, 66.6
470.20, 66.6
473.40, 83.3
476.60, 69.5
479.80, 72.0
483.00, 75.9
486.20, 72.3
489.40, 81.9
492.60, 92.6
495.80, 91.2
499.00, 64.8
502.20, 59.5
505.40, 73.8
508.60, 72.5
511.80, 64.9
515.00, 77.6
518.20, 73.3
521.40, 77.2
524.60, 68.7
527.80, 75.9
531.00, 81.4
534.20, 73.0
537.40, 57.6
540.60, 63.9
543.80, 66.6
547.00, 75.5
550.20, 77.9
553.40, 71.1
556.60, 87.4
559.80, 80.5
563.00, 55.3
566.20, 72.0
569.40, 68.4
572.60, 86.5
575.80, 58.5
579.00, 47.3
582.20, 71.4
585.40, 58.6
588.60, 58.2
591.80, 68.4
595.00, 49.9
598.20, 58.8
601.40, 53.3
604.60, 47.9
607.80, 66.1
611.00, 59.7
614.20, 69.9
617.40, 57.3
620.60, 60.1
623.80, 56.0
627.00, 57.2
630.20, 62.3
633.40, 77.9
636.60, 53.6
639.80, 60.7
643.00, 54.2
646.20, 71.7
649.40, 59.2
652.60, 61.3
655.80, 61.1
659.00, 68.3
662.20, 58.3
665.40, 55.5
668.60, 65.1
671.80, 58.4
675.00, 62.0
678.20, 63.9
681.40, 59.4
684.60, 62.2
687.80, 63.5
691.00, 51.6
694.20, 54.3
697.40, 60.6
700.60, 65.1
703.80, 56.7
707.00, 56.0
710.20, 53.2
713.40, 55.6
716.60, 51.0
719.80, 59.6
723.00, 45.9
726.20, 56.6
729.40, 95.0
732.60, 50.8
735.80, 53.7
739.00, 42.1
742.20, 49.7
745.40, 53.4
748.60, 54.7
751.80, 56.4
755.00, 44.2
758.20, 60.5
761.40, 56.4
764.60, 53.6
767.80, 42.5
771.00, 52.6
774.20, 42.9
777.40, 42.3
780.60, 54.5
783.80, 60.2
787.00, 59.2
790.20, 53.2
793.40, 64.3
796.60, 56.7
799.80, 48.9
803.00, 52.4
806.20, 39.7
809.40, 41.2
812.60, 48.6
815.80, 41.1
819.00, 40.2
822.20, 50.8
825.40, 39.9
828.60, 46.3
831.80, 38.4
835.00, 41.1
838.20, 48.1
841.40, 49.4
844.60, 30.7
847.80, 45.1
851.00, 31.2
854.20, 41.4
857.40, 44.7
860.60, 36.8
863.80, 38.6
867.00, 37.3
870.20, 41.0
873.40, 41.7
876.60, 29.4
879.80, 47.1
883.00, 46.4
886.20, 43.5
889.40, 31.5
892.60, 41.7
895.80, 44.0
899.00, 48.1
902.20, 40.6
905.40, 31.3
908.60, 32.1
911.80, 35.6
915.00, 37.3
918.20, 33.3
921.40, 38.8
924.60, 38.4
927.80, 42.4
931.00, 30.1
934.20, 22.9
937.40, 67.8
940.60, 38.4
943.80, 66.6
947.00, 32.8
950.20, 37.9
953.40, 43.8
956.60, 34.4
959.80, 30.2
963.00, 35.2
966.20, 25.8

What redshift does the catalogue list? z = 0.11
